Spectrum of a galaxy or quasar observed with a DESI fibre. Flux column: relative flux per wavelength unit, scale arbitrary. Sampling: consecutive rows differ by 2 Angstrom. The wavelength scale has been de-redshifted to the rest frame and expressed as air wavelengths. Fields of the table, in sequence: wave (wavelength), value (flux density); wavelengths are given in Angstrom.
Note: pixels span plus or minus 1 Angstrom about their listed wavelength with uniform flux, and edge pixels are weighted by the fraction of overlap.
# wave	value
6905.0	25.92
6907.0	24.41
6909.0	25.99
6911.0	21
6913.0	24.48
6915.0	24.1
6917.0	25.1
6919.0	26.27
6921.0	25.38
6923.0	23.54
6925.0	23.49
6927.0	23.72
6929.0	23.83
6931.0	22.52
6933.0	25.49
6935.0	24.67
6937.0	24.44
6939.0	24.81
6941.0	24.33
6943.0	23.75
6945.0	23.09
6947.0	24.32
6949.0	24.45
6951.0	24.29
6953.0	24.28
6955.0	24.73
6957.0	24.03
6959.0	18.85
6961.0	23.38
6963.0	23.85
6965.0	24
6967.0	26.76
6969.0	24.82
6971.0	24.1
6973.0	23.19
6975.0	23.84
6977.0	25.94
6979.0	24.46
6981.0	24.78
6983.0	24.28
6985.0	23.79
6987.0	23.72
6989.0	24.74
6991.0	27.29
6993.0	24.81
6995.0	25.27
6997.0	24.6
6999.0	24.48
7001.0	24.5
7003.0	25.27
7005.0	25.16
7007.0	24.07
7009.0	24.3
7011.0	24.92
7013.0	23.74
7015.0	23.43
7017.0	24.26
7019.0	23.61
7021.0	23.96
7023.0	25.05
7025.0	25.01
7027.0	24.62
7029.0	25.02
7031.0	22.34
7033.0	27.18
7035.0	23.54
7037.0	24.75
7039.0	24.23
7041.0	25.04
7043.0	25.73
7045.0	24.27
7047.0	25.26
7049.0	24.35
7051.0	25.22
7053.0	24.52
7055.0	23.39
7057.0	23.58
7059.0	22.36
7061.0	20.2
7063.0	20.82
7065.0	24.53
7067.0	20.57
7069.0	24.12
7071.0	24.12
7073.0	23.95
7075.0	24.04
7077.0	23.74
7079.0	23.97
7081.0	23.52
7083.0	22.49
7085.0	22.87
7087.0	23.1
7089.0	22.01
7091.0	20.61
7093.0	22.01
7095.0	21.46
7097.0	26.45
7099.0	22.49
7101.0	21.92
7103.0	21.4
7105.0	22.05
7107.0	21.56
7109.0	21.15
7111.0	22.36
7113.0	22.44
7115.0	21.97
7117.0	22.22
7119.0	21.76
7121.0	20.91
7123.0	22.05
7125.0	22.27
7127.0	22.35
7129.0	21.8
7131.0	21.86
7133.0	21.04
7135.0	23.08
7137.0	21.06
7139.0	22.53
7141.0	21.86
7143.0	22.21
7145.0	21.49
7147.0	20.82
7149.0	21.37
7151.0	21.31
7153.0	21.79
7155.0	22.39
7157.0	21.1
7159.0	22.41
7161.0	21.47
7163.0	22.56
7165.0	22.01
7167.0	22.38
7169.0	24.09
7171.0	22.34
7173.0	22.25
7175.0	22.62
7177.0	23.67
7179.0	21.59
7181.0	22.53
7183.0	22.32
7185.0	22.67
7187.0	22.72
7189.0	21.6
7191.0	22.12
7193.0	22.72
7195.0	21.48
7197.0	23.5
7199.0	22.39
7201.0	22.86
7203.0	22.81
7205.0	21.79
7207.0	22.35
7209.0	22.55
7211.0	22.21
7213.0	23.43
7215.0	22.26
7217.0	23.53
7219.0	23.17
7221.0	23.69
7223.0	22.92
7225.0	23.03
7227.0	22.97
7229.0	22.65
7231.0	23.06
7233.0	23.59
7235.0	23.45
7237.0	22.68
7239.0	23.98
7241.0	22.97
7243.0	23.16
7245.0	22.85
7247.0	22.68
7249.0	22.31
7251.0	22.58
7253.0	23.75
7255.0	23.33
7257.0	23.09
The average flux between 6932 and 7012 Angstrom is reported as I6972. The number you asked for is 24.4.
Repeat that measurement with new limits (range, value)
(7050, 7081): 23.3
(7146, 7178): 22.2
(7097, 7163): 21.9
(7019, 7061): 24.3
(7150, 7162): 21.7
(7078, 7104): 22.6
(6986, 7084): 24.2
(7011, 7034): 24.4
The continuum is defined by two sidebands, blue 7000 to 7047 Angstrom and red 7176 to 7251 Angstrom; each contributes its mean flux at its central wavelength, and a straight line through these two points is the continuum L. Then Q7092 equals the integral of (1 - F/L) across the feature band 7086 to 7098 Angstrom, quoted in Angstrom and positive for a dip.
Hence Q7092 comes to 0.6 Angstrom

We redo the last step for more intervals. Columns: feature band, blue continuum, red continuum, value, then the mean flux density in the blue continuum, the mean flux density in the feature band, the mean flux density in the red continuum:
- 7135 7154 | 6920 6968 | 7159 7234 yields 1.03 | 24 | 21.7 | 22.6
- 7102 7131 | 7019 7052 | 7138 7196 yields 1.56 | 24.7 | 21.9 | 22.2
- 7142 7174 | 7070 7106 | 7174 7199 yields 0.83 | 22.9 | 22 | 22.5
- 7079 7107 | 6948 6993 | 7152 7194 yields 0.72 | 24.3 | 22.5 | 22.4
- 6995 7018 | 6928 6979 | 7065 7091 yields -0.76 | 24.1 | 24.5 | 23.2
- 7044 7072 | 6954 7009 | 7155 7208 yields 0.30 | 24.4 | 23.4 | 22.4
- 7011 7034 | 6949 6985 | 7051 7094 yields -0.90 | 24.1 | 24.4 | 22.9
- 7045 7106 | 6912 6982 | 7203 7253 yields 1.45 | 24.2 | 23.1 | 22.9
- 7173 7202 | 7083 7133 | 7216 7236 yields 0.47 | 22.1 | 22.5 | 23.2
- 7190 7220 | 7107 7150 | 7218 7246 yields 0.26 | 21.8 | 22.6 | 23.2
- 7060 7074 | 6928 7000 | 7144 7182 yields 0.33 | 24.3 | 22.6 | 22.1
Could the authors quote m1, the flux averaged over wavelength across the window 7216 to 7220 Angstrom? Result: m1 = 23.4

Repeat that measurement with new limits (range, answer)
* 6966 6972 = 25.2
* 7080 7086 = 23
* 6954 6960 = 22.5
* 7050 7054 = 24.9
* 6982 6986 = 24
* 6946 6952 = 24.4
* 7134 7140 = 22.2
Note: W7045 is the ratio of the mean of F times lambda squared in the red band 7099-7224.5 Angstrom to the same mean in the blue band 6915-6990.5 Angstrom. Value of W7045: 0.97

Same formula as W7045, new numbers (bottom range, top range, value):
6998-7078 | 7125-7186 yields 0.95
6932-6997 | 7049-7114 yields 0.97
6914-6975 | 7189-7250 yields 1.02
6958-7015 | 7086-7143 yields 0.94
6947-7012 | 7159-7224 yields 0.98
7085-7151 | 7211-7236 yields 1.08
